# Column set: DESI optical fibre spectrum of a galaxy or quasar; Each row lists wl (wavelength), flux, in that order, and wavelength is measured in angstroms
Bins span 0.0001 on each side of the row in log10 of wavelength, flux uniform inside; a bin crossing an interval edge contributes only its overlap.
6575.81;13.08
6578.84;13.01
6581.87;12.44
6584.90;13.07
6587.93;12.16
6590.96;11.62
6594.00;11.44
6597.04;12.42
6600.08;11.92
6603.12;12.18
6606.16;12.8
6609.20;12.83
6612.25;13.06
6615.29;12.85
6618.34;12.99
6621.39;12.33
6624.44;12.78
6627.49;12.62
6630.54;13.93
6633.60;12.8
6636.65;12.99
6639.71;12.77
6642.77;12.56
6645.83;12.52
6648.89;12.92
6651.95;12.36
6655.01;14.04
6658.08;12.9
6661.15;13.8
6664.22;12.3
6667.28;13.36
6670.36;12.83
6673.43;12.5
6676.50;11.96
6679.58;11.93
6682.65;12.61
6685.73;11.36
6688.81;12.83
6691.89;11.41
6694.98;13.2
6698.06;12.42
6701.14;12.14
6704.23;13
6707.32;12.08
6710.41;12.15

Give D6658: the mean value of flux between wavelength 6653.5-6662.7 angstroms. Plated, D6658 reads 13.6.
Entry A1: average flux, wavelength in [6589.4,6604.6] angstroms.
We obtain 11.9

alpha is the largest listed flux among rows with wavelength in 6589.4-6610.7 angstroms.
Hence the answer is 12.83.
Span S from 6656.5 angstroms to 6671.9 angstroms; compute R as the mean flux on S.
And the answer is 13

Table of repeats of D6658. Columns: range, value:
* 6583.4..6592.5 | 12.3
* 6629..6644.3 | 13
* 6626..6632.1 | 13.3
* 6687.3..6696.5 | 12.5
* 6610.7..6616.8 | 13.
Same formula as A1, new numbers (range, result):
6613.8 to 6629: 12.7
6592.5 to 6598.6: 11.9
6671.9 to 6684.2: 12.3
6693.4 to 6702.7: 12.6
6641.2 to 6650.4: 12.7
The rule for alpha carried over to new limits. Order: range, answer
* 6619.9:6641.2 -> 13.93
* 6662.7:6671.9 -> 13.36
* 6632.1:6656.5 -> 14.04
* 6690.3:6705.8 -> 13.2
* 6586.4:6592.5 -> 12.16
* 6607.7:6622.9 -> 13.06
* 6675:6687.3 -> 12.61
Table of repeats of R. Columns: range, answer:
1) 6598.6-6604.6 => 12.1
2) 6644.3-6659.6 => 13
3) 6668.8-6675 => 12.7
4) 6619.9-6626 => 12.6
